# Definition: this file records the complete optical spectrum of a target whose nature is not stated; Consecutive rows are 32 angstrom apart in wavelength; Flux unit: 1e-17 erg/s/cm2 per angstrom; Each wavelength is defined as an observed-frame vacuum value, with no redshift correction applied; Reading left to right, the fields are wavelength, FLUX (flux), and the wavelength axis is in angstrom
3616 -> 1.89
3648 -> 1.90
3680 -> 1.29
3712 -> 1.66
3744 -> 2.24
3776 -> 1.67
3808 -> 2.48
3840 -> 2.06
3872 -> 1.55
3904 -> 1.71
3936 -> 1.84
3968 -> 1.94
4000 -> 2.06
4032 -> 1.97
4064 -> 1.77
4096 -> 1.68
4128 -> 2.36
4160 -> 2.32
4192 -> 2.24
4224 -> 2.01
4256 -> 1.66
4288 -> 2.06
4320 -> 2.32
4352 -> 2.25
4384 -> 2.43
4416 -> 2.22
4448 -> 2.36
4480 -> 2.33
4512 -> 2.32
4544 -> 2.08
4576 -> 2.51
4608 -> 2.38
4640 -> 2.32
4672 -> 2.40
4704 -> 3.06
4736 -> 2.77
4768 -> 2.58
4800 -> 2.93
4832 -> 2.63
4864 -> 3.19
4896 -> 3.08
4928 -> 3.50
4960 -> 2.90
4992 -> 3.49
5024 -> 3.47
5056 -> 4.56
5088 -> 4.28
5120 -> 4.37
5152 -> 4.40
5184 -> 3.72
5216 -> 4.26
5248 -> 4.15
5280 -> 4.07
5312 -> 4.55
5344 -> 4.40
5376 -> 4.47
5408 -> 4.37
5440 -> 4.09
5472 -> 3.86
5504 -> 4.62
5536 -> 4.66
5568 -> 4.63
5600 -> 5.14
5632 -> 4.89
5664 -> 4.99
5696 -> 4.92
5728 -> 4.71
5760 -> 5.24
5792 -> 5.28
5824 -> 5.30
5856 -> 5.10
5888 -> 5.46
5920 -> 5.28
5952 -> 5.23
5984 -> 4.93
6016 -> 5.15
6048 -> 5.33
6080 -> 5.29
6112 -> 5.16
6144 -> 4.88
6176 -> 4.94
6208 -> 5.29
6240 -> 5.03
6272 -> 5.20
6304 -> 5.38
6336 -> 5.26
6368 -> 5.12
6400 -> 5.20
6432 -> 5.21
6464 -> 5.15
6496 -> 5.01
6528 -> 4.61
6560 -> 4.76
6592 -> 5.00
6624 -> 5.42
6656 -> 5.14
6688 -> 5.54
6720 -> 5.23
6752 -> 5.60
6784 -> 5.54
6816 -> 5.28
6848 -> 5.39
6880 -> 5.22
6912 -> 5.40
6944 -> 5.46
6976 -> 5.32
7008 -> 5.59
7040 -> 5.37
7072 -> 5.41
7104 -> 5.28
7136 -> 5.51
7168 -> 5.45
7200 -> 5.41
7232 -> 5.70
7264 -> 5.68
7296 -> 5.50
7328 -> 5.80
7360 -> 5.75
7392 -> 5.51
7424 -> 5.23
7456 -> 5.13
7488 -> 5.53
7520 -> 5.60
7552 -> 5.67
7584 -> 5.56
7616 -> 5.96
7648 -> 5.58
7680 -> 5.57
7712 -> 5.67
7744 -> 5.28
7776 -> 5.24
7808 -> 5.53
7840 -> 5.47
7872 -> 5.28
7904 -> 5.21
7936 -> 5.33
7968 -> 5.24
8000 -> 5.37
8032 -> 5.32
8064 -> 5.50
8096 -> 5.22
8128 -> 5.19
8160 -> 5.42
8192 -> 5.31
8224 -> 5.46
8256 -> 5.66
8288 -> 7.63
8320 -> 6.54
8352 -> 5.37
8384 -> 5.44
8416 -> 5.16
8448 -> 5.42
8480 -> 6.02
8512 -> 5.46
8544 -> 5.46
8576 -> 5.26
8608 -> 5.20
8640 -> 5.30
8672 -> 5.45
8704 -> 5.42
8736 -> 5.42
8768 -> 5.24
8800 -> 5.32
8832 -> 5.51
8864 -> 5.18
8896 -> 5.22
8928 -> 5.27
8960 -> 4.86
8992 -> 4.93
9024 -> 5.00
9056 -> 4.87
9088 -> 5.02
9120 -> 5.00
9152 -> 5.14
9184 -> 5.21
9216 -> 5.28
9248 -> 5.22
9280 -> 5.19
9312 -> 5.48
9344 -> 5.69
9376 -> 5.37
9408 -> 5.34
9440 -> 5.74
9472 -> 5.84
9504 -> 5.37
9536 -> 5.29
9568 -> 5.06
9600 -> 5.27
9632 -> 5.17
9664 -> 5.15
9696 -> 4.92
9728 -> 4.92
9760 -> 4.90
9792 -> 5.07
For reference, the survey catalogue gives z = 0.26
